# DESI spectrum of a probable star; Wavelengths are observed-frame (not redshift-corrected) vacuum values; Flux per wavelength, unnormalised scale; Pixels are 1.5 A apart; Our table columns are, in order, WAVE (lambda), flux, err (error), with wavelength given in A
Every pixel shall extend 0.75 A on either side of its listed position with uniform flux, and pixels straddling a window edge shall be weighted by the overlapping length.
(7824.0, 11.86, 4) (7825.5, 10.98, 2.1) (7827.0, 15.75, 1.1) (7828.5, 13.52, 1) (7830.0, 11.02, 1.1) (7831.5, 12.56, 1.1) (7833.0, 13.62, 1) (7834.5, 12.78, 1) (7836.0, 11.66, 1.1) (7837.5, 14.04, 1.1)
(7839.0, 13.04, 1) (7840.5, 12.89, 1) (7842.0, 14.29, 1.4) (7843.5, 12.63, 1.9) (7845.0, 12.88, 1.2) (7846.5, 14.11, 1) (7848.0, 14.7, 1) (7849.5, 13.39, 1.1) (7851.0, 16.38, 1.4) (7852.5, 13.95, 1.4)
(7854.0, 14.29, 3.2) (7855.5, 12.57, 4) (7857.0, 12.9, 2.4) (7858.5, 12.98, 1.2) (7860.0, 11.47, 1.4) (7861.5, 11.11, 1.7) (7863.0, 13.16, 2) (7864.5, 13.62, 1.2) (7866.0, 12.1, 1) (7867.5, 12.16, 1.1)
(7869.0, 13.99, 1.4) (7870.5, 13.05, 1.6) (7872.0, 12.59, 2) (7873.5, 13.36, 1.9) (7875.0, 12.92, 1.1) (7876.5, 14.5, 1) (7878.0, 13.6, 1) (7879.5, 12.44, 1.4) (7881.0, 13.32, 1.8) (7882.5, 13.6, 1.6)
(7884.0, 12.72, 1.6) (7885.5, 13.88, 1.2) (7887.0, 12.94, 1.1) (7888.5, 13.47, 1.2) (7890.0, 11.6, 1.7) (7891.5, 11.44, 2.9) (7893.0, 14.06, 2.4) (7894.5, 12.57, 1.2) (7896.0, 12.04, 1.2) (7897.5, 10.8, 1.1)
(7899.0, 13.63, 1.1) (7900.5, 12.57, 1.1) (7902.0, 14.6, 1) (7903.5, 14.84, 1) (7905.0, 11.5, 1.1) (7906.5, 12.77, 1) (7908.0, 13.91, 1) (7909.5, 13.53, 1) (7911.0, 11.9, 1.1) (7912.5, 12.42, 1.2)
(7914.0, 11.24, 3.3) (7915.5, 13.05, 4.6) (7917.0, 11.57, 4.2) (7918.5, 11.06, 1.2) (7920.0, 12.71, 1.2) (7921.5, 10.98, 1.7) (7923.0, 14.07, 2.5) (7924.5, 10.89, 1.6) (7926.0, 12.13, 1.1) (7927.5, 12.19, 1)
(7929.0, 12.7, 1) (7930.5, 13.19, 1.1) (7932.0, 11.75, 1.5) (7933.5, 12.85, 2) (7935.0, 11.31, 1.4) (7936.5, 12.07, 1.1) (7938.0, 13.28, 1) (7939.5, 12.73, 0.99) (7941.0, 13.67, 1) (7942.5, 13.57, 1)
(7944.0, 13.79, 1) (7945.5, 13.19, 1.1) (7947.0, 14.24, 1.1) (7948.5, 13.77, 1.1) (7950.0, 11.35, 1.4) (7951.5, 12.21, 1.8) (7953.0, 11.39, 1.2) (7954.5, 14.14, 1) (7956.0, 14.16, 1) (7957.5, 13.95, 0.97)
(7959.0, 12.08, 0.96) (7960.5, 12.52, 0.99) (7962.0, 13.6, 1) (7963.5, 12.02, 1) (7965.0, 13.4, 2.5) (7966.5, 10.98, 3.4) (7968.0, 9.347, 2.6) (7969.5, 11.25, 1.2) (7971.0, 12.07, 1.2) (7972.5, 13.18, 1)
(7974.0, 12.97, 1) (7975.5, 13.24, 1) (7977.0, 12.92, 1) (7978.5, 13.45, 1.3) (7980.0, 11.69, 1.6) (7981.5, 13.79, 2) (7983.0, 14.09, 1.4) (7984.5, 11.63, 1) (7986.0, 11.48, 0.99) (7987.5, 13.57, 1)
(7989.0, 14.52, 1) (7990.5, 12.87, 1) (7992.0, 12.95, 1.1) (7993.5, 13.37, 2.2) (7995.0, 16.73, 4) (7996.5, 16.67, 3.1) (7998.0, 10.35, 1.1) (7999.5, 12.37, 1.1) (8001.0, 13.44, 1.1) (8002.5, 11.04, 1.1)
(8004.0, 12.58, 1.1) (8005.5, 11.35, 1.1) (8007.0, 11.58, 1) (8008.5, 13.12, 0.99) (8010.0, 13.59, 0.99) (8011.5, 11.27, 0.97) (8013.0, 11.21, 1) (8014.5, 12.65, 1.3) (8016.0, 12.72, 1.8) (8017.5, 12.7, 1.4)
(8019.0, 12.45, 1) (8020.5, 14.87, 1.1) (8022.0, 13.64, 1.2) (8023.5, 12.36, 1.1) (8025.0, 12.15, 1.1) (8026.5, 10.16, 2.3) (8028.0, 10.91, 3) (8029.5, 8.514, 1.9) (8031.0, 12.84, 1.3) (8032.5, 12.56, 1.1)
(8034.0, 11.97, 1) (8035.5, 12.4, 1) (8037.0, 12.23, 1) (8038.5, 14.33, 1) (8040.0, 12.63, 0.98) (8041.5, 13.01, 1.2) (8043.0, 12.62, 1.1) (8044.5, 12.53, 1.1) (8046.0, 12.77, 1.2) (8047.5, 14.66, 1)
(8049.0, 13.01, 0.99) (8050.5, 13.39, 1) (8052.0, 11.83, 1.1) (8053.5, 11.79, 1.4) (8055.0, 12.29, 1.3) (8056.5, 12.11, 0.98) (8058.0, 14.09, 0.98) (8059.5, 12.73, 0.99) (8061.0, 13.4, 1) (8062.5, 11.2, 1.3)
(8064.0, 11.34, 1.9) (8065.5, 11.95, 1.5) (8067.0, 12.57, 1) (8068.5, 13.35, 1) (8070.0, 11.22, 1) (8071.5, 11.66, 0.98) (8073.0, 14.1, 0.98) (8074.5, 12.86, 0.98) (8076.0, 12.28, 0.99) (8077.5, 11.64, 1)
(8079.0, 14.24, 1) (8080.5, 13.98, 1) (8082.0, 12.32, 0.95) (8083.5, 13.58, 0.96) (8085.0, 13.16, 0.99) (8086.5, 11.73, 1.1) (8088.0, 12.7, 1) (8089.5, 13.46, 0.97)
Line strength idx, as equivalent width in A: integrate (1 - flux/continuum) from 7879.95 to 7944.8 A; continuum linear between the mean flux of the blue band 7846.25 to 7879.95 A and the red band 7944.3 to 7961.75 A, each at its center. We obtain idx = 2.3 A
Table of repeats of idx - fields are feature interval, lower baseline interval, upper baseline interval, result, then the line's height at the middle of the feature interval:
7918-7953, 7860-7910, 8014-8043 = 0.5 A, 12.8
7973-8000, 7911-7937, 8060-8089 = -2.1 A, 12.3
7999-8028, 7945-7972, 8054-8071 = 0.2 A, 12.4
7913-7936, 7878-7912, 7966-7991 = 1.2 A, 12.8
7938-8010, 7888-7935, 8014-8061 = -2.0 A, 12.5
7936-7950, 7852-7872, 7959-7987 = -0.8 A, 12.5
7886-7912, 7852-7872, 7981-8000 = 0.3 A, 13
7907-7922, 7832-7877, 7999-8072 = 0.8 A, 13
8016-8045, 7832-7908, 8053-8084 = 0.8 A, 12.7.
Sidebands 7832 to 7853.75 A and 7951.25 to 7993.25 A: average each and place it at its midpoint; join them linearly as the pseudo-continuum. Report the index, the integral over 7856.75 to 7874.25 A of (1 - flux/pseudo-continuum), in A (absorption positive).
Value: 1.0 A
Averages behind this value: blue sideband 13.6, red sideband 12.7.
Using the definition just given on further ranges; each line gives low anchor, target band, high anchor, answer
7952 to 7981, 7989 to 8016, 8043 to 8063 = -0.4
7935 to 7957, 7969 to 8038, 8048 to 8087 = 1.3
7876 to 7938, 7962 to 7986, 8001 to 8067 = 0.2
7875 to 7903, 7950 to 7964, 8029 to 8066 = 0.0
